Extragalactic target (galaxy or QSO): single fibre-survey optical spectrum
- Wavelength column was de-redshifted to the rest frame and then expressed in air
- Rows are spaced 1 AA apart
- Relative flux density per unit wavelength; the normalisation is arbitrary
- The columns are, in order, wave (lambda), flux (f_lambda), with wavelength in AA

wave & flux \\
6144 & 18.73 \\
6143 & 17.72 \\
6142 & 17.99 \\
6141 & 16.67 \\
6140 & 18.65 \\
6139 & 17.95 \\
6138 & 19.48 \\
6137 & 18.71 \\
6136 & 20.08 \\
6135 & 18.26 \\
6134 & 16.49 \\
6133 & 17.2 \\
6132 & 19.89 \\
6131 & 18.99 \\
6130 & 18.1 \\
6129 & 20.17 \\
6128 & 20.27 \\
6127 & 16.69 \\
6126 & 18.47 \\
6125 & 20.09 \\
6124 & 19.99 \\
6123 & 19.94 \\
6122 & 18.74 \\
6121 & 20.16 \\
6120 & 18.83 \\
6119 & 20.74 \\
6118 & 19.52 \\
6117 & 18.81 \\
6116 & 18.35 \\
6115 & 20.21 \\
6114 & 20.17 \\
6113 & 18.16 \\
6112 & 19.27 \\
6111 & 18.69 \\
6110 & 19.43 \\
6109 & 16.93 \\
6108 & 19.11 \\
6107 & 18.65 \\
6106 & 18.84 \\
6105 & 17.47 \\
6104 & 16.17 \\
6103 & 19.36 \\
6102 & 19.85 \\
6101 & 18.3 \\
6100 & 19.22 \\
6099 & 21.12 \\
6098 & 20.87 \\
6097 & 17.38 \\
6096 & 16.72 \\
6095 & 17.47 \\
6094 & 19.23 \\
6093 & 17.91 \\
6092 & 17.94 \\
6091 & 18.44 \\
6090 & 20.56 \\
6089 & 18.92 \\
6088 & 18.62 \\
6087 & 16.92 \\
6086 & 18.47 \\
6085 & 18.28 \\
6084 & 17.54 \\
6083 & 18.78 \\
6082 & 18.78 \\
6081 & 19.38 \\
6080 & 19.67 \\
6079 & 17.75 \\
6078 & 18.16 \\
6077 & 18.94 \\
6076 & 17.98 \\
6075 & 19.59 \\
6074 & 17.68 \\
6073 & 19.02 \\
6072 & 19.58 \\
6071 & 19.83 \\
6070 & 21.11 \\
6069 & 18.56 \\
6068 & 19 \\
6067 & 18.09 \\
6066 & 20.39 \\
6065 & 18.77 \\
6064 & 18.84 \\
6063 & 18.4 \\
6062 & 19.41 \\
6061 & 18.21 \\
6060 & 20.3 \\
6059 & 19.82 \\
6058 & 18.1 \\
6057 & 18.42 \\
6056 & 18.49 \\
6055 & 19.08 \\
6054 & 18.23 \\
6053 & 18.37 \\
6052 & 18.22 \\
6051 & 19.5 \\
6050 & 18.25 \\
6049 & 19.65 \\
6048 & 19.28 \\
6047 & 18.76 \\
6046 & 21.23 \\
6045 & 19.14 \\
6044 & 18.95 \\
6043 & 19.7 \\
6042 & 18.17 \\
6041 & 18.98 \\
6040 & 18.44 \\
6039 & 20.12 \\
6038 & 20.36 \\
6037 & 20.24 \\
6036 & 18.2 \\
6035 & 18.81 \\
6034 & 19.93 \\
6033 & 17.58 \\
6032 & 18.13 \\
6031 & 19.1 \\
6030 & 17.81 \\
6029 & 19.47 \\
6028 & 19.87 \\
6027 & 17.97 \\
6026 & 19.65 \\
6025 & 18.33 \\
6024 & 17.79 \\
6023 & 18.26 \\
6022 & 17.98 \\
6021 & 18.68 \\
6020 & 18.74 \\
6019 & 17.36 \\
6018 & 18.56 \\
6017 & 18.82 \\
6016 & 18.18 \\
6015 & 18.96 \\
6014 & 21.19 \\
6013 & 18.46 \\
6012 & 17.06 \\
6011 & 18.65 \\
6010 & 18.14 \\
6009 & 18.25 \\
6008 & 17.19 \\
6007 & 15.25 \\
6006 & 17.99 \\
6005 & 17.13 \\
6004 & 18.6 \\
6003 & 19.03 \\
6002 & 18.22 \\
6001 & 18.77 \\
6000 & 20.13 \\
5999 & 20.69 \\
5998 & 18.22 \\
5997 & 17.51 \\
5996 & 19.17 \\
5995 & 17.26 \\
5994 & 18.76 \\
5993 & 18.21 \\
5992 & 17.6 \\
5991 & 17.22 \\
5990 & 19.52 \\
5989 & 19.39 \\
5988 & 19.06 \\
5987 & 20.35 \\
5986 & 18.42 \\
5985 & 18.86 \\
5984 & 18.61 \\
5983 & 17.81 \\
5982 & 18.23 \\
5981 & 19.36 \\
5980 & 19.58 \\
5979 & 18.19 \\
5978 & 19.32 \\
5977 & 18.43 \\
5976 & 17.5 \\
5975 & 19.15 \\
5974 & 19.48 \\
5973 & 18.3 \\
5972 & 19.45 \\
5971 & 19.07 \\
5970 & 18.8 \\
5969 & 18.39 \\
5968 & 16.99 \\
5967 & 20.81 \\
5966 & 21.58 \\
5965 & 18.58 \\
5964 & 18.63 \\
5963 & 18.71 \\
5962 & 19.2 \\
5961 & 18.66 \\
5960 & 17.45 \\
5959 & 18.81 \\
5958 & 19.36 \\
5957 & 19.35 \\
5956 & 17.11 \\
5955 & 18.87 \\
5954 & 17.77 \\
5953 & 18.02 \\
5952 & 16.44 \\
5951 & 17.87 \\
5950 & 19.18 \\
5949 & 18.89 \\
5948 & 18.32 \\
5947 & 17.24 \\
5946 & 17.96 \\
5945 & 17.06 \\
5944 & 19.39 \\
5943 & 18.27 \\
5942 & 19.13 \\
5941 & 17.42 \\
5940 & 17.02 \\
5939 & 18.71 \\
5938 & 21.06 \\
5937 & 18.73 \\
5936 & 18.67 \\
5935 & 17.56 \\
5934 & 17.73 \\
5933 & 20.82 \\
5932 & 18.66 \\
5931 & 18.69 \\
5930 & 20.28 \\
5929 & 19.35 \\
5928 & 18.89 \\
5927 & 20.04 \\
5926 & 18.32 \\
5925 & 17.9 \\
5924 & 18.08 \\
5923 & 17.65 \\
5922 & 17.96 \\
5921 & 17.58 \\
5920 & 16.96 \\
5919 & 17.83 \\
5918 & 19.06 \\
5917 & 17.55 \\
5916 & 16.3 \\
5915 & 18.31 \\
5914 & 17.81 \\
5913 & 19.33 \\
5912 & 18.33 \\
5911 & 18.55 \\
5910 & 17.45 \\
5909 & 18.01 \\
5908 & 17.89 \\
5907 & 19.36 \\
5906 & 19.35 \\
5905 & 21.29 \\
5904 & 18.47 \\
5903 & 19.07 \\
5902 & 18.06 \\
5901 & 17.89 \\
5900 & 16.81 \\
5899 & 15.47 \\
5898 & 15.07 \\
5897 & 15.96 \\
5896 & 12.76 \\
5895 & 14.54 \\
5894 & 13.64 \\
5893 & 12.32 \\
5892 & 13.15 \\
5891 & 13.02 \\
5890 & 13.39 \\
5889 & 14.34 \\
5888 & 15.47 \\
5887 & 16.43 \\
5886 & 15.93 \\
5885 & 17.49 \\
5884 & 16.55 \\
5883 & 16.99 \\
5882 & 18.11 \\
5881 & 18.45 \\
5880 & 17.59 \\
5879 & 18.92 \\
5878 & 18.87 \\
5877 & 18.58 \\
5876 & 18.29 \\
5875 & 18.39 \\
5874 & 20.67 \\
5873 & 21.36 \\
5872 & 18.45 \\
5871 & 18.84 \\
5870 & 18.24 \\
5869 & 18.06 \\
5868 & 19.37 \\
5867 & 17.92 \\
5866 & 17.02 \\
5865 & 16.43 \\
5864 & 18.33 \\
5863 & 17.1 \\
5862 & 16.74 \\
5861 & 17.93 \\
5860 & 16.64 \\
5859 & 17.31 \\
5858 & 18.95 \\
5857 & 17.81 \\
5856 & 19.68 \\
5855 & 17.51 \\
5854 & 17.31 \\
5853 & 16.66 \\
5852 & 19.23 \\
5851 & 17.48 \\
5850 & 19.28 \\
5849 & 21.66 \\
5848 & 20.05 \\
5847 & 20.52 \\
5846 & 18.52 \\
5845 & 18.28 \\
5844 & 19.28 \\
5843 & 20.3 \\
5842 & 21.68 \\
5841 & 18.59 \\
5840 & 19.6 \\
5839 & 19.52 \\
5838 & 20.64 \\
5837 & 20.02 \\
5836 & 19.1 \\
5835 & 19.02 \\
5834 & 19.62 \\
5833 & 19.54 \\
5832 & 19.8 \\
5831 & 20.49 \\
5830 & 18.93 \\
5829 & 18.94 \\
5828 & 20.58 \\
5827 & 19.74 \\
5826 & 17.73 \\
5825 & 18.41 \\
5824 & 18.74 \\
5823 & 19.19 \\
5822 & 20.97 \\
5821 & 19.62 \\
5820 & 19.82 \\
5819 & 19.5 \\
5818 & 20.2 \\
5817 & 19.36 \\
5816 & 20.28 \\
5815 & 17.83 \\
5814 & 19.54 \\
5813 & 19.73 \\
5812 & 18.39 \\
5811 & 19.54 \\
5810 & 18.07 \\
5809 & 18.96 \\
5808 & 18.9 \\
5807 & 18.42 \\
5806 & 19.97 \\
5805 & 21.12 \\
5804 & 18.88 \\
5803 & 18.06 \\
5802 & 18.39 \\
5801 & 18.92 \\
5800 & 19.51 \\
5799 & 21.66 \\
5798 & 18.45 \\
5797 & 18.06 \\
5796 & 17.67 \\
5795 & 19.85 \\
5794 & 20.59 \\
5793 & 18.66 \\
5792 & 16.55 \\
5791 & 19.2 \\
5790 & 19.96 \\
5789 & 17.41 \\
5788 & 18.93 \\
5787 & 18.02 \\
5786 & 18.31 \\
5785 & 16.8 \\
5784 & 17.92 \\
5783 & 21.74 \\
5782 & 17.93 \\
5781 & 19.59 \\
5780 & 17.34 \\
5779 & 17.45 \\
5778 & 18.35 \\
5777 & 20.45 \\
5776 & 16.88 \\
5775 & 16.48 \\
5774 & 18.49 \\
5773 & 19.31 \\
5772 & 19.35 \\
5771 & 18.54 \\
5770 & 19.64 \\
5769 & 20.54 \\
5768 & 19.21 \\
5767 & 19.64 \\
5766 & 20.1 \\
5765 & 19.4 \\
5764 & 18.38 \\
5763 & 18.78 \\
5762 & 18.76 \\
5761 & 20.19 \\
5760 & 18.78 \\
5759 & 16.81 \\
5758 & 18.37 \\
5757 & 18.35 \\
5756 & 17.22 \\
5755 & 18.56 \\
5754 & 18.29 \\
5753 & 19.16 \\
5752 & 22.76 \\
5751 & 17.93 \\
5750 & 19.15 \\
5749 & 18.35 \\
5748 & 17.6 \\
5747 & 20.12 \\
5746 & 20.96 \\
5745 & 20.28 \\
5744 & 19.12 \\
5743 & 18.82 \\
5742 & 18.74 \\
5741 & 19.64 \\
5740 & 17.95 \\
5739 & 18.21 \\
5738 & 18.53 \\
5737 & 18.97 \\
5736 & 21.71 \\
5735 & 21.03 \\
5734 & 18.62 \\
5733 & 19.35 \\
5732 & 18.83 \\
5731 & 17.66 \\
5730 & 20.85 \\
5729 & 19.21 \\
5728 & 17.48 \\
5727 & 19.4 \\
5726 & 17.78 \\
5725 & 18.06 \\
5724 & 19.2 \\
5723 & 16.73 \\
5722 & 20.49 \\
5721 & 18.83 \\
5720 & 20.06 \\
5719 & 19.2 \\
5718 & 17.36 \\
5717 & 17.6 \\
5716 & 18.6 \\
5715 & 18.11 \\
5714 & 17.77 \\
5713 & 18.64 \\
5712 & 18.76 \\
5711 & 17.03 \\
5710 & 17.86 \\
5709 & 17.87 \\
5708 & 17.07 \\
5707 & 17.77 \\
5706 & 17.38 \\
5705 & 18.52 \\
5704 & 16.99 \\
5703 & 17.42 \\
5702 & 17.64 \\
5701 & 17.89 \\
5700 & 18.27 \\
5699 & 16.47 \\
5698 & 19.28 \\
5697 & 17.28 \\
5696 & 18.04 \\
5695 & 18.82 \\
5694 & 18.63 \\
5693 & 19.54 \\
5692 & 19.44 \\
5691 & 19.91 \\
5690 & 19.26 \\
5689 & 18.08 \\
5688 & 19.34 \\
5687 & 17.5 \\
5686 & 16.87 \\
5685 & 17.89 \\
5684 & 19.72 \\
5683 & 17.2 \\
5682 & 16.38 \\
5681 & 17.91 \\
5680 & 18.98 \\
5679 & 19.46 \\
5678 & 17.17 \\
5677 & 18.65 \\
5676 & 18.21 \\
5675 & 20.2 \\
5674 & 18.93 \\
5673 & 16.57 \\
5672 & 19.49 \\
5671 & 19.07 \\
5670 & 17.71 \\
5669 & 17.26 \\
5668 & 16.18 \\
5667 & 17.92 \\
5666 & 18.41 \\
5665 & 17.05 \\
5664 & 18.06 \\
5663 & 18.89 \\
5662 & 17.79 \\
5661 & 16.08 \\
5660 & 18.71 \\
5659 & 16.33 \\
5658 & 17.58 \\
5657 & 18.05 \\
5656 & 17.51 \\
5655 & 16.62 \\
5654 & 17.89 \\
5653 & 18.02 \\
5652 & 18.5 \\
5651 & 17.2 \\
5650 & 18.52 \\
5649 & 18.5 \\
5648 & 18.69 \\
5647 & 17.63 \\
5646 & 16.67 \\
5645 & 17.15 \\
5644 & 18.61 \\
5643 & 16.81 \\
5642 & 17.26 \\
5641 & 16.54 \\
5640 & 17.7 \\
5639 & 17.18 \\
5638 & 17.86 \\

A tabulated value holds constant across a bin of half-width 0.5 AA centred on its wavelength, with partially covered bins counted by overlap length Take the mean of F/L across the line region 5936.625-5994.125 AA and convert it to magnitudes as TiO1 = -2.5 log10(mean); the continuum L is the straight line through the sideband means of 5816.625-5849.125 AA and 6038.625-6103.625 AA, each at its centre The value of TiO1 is 0.03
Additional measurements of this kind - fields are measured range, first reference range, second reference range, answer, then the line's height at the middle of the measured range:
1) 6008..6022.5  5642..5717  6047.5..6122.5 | 0.01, 18.7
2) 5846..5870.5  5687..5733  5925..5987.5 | 0.02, 18.6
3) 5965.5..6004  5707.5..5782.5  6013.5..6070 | 0.00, 18.9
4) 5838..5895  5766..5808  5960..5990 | 0.06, 18.9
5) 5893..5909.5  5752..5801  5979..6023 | 0.10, 18.6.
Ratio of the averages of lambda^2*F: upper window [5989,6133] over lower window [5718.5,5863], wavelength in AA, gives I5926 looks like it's 1.08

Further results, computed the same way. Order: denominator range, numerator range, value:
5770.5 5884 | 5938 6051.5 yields 1.05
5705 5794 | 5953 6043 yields 1.08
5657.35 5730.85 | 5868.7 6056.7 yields 1.10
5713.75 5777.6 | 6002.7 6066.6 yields 1.09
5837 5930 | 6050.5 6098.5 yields 1.12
